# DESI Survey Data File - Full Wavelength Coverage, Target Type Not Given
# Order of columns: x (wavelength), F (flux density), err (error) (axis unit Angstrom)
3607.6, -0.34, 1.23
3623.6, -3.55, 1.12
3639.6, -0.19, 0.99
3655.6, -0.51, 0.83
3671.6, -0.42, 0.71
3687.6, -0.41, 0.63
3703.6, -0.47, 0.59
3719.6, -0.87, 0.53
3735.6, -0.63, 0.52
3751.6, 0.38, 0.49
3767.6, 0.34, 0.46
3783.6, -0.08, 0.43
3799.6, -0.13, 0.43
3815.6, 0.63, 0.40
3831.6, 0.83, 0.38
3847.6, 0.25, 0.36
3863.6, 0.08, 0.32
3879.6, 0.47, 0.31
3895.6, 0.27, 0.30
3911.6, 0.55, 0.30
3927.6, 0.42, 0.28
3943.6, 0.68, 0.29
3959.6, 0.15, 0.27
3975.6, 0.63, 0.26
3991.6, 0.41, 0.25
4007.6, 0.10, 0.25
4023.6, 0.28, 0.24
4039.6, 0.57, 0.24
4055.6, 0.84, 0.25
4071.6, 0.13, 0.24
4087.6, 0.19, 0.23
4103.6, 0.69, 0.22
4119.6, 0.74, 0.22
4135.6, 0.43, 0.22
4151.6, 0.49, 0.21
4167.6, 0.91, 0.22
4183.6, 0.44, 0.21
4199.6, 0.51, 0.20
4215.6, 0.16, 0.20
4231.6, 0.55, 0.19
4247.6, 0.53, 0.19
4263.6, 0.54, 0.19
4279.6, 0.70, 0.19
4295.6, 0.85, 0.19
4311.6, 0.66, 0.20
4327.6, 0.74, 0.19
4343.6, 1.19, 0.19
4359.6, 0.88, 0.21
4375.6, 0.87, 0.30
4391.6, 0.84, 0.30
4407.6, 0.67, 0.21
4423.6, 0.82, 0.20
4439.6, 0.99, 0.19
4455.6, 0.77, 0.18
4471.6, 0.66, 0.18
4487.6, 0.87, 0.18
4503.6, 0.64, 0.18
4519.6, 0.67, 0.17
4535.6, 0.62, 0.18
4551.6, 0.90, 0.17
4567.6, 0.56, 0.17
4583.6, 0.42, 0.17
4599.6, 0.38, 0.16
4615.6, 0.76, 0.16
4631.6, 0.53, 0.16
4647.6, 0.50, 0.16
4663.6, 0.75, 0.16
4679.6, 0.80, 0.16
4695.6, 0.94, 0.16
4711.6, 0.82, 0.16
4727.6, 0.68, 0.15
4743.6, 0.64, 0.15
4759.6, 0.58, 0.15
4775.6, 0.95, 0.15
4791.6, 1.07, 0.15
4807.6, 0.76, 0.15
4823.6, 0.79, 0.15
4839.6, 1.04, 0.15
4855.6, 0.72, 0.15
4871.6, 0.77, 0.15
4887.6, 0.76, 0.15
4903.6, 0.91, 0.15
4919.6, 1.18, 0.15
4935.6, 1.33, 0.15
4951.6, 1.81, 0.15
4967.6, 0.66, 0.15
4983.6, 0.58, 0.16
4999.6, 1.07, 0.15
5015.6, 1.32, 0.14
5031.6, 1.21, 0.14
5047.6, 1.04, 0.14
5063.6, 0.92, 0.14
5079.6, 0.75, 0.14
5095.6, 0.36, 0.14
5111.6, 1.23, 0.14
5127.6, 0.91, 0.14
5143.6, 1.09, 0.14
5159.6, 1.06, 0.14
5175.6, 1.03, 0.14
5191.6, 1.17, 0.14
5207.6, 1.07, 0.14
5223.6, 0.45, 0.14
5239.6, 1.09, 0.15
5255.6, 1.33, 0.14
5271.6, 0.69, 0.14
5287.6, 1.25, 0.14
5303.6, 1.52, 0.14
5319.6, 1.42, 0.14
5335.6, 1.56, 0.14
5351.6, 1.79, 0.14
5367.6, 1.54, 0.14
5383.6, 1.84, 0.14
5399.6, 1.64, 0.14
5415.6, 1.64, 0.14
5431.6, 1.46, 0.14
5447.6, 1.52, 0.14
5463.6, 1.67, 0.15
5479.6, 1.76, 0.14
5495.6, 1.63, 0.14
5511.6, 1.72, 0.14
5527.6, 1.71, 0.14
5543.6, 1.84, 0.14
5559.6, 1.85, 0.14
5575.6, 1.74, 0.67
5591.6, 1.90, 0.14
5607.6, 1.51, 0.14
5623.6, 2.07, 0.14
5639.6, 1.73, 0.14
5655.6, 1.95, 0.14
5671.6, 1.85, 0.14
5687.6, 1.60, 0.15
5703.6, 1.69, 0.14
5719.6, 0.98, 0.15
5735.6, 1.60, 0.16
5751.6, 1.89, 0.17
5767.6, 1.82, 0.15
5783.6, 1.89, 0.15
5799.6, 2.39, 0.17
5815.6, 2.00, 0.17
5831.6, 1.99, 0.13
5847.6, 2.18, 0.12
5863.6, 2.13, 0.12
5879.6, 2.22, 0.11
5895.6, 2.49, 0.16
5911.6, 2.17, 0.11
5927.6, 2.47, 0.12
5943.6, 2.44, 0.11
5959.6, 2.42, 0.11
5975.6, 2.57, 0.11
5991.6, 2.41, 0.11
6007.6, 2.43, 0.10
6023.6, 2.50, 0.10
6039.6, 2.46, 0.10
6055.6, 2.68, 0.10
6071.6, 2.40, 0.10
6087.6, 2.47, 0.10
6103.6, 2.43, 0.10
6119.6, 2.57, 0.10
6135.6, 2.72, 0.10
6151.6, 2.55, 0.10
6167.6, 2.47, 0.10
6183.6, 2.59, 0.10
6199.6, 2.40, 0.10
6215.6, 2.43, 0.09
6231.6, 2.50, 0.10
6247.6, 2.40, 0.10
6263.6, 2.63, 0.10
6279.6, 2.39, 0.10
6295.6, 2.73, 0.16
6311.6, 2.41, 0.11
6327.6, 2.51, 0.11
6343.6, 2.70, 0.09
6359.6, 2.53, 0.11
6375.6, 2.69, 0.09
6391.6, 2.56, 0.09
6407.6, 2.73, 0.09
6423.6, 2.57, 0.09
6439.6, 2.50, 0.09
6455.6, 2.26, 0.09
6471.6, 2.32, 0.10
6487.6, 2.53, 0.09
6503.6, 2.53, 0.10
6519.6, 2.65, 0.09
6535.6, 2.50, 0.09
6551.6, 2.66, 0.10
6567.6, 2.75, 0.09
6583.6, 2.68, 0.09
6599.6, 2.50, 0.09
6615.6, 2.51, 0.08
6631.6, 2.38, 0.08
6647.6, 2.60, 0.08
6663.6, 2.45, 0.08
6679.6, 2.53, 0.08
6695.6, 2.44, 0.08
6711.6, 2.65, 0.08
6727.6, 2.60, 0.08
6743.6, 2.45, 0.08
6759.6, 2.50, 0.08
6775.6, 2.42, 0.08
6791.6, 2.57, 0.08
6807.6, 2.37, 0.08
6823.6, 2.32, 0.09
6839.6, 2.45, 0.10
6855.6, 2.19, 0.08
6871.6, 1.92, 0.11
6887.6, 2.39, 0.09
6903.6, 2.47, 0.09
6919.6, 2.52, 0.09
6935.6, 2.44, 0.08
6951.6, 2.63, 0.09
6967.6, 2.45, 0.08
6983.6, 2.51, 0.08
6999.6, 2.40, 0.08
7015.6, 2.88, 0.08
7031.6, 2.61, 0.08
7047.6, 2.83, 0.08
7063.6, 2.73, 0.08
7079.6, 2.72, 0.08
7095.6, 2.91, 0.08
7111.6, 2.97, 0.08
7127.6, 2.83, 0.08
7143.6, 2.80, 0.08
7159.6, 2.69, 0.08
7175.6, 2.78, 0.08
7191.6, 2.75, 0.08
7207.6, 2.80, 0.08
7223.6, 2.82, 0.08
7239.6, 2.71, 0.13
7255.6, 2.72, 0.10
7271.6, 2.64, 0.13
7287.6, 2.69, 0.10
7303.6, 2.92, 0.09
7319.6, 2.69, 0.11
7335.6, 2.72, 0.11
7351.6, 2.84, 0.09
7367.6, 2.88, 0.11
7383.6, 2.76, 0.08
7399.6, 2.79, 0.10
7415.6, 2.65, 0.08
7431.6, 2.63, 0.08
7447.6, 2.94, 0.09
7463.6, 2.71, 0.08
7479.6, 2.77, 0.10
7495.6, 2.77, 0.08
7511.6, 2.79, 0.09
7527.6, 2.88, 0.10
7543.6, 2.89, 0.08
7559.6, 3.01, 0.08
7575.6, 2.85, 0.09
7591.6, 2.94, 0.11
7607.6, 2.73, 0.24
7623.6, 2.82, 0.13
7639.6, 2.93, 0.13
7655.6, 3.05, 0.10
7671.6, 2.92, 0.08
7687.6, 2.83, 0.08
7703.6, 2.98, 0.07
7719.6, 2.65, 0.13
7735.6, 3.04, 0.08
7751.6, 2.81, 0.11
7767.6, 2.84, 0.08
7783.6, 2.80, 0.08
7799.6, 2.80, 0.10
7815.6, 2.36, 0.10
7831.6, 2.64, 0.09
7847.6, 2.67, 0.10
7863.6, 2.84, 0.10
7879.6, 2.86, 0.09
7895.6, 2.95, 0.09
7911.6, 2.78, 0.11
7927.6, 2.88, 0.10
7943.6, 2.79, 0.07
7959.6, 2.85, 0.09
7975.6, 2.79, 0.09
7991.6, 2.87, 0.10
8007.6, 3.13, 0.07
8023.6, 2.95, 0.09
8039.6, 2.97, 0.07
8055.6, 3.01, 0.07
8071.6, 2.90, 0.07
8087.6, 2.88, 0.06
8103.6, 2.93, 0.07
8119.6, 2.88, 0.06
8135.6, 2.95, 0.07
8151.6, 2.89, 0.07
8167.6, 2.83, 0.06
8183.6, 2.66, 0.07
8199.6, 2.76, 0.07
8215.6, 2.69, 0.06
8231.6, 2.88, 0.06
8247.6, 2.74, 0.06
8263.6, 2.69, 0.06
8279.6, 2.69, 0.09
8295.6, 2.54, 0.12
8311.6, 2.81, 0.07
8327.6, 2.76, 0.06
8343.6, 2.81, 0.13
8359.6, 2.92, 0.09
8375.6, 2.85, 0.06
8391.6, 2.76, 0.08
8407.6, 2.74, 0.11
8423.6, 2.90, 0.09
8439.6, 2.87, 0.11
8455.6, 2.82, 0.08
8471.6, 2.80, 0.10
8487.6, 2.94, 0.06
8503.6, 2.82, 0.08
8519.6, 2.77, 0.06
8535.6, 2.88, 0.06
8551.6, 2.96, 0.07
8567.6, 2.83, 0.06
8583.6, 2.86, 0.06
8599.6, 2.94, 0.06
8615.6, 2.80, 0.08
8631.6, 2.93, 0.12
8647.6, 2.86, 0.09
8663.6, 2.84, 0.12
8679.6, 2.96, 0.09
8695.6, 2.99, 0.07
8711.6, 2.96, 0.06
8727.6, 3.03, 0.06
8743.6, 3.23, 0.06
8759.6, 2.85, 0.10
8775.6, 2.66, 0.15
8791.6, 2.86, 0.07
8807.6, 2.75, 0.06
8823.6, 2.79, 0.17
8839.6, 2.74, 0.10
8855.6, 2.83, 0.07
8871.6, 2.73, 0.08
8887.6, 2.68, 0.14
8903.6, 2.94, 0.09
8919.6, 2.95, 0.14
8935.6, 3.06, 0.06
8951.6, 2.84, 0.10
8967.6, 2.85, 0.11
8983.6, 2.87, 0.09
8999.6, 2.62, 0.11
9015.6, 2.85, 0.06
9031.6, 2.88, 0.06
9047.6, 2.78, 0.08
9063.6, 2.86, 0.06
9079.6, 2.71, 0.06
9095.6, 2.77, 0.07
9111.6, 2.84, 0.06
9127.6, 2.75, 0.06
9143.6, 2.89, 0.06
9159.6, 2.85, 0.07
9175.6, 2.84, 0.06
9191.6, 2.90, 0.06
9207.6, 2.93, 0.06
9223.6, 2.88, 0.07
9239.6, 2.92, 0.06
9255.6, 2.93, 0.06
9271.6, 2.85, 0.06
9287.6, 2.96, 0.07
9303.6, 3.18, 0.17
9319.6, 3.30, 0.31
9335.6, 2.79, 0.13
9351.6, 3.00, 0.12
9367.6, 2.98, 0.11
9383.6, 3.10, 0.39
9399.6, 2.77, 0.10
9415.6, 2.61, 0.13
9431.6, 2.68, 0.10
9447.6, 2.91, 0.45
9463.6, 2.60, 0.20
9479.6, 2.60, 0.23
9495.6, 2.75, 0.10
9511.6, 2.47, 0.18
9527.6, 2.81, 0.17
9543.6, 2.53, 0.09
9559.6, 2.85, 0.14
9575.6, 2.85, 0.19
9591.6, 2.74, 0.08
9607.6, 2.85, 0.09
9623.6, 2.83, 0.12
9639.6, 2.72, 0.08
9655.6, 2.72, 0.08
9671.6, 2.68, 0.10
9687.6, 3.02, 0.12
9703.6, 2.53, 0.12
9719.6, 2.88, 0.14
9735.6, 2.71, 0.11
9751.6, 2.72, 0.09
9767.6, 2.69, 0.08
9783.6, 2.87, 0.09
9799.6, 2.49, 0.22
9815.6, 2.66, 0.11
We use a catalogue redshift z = 0.327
